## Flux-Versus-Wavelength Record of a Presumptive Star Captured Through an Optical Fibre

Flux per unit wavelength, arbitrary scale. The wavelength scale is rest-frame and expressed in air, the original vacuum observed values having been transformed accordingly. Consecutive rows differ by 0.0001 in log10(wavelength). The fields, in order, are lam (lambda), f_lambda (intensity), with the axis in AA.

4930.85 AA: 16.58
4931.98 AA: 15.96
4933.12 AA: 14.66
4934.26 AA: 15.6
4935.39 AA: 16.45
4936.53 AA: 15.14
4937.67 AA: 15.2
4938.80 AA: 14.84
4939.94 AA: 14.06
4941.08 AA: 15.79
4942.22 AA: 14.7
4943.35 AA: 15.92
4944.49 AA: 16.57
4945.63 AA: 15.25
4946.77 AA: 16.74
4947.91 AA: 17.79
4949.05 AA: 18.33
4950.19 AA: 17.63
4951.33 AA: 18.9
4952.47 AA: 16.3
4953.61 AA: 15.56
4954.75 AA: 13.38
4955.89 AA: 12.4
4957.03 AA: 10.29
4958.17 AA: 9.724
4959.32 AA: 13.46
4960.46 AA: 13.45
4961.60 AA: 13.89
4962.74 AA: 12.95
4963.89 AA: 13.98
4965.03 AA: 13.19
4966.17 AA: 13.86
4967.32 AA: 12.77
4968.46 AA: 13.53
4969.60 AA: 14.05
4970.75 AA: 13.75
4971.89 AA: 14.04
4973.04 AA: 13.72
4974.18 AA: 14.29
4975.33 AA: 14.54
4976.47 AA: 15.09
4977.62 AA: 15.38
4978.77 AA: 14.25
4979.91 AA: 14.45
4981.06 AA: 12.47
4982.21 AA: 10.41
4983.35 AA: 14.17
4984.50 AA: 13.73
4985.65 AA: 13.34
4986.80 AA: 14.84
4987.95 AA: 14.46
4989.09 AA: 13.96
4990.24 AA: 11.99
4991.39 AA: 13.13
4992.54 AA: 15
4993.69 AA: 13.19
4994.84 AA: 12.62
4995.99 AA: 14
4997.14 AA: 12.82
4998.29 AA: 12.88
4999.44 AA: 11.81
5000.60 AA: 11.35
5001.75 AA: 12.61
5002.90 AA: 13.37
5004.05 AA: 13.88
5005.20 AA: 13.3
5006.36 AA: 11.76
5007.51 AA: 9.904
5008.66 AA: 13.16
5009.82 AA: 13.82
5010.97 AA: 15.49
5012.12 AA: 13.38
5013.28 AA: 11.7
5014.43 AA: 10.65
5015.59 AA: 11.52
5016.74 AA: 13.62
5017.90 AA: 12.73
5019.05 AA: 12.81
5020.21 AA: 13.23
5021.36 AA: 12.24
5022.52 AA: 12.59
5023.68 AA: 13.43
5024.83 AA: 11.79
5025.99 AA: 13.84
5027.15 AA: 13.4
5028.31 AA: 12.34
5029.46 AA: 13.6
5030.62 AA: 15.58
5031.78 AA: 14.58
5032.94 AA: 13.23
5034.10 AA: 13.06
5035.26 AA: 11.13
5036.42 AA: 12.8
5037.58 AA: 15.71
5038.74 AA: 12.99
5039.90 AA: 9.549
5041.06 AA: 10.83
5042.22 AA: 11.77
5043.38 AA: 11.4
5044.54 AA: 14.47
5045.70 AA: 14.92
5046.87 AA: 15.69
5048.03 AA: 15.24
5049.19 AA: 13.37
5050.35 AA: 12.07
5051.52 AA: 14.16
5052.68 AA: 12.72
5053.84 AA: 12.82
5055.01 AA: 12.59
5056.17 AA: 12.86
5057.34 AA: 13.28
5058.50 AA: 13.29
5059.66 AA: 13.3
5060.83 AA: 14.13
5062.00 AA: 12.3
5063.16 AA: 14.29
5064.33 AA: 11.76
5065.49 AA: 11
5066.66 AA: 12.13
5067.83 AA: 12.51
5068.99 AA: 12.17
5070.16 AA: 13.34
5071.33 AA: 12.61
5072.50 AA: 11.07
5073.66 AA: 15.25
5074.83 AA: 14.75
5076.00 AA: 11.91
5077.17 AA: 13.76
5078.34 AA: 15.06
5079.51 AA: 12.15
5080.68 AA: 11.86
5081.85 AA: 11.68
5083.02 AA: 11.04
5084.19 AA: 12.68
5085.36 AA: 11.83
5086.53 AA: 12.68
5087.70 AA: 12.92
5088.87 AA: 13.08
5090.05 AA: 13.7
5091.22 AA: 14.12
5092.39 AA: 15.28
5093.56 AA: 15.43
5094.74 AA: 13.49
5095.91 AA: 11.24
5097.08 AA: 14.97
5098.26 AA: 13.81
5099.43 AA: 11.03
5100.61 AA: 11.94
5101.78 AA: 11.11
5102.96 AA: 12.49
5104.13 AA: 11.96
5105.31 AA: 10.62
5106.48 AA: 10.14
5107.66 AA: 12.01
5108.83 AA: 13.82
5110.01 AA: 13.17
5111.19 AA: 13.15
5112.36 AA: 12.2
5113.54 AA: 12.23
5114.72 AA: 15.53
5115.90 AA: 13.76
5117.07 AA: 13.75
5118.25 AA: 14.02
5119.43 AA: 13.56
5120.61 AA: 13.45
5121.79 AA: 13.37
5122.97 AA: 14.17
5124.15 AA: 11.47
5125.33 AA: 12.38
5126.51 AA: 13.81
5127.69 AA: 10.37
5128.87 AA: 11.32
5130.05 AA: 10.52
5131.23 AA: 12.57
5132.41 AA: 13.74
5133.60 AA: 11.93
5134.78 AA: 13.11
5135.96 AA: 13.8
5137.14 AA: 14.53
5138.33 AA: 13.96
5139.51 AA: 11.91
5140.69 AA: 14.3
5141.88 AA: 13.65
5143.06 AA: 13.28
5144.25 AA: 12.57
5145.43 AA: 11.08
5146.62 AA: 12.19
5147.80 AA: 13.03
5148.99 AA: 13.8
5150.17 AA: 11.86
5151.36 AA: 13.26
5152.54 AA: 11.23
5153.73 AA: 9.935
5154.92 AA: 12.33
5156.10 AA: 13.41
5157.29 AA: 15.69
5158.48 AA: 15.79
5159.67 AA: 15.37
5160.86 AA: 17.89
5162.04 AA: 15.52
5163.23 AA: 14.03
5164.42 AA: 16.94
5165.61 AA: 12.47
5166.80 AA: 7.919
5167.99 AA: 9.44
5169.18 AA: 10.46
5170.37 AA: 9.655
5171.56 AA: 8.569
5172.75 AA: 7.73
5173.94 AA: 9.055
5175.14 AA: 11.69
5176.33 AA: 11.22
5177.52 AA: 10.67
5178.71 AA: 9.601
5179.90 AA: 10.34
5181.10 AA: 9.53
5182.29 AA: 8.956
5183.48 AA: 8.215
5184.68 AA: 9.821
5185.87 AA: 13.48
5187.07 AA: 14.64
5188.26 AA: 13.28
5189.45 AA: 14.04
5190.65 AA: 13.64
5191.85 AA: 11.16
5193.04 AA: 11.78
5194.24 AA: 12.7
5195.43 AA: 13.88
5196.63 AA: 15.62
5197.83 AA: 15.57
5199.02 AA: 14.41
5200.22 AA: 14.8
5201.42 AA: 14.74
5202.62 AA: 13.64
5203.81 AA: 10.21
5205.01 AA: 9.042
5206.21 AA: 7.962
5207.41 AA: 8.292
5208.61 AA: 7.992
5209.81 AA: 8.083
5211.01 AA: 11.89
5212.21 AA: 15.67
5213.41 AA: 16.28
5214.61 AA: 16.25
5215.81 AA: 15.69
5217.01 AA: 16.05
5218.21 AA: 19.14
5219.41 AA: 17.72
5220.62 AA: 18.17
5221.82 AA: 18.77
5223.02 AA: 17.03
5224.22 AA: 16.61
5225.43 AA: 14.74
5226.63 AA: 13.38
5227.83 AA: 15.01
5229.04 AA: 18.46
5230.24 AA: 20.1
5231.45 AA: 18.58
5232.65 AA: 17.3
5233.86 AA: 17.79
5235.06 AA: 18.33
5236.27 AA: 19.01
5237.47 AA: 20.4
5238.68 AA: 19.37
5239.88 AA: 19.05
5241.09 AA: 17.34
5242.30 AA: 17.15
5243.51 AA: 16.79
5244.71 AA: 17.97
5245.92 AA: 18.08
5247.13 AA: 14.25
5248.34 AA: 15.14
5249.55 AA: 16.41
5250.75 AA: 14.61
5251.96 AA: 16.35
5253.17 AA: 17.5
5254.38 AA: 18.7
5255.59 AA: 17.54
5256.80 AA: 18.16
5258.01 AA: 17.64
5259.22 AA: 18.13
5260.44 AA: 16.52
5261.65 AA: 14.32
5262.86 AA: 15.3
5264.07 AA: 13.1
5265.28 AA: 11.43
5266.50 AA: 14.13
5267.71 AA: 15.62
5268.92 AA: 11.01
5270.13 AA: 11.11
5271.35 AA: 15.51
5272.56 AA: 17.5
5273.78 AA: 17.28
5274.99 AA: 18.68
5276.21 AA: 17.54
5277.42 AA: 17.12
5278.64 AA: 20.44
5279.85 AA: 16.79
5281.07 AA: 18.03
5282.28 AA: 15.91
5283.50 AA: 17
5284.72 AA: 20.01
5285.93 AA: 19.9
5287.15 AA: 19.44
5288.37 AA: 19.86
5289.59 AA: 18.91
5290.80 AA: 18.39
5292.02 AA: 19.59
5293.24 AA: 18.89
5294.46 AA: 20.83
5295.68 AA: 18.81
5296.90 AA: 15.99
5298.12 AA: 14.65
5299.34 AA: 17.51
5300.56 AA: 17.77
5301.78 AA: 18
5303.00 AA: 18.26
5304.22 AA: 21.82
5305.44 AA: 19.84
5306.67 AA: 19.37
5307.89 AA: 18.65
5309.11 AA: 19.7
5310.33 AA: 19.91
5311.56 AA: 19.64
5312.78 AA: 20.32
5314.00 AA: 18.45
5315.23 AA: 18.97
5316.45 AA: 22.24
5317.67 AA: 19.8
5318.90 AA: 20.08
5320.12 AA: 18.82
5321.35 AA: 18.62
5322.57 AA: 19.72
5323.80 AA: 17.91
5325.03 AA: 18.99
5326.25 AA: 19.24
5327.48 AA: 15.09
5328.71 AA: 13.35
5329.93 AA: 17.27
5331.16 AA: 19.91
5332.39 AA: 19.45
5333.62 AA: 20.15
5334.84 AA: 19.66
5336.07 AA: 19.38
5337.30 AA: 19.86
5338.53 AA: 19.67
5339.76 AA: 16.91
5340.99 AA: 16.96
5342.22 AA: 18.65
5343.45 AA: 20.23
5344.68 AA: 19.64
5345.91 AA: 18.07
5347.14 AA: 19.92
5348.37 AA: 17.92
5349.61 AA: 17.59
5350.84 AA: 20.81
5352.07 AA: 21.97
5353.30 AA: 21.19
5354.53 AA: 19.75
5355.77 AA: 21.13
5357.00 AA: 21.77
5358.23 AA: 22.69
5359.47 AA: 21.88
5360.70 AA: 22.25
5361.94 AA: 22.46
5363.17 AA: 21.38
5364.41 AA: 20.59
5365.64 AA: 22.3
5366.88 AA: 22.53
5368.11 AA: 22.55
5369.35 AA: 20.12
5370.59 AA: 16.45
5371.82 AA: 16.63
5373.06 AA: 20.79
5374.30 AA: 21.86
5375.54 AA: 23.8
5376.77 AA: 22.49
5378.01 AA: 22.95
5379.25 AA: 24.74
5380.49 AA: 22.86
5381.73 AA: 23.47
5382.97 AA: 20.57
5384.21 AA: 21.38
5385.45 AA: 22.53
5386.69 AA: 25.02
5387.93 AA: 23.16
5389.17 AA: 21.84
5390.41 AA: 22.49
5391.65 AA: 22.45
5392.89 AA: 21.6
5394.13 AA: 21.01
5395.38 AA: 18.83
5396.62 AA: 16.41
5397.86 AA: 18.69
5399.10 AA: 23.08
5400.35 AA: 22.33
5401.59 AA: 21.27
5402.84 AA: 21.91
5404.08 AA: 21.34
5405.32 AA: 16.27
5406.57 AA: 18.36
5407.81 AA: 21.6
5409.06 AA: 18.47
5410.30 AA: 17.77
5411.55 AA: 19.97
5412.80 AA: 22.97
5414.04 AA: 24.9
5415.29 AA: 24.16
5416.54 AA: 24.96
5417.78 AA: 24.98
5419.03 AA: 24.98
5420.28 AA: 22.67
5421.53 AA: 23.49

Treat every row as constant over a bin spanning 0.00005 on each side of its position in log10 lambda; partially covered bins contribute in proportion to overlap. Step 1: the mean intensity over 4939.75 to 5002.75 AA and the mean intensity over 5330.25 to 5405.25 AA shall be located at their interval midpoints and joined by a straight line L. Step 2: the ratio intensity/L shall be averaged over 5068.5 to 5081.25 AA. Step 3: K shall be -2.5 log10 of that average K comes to 0.21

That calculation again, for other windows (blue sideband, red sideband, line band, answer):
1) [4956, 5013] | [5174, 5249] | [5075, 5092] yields 0.08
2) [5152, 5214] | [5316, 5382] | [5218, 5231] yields -0.22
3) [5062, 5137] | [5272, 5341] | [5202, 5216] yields 0.34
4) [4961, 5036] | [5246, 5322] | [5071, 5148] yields 0.16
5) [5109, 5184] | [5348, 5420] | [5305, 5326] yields -0.04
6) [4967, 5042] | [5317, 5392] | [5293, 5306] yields 0.05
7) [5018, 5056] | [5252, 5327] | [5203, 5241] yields 0.07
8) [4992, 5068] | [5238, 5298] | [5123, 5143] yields 0.15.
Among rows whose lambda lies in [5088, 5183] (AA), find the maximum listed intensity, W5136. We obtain 17.89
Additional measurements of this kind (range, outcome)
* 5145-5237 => 20.1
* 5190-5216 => 16.28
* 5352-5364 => 22.69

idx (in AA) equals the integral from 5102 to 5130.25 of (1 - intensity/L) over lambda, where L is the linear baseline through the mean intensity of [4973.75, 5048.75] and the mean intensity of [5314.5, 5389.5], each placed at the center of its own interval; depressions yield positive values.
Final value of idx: 5.0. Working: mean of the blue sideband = 13.2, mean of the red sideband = 20.3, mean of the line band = 12.6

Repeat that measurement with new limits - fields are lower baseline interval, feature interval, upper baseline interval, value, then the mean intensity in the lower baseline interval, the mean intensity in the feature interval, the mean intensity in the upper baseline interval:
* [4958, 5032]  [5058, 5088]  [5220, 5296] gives 3.48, 13.3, 12.7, 17.2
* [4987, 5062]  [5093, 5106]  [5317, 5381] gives 1.89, 13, 12.5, 20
